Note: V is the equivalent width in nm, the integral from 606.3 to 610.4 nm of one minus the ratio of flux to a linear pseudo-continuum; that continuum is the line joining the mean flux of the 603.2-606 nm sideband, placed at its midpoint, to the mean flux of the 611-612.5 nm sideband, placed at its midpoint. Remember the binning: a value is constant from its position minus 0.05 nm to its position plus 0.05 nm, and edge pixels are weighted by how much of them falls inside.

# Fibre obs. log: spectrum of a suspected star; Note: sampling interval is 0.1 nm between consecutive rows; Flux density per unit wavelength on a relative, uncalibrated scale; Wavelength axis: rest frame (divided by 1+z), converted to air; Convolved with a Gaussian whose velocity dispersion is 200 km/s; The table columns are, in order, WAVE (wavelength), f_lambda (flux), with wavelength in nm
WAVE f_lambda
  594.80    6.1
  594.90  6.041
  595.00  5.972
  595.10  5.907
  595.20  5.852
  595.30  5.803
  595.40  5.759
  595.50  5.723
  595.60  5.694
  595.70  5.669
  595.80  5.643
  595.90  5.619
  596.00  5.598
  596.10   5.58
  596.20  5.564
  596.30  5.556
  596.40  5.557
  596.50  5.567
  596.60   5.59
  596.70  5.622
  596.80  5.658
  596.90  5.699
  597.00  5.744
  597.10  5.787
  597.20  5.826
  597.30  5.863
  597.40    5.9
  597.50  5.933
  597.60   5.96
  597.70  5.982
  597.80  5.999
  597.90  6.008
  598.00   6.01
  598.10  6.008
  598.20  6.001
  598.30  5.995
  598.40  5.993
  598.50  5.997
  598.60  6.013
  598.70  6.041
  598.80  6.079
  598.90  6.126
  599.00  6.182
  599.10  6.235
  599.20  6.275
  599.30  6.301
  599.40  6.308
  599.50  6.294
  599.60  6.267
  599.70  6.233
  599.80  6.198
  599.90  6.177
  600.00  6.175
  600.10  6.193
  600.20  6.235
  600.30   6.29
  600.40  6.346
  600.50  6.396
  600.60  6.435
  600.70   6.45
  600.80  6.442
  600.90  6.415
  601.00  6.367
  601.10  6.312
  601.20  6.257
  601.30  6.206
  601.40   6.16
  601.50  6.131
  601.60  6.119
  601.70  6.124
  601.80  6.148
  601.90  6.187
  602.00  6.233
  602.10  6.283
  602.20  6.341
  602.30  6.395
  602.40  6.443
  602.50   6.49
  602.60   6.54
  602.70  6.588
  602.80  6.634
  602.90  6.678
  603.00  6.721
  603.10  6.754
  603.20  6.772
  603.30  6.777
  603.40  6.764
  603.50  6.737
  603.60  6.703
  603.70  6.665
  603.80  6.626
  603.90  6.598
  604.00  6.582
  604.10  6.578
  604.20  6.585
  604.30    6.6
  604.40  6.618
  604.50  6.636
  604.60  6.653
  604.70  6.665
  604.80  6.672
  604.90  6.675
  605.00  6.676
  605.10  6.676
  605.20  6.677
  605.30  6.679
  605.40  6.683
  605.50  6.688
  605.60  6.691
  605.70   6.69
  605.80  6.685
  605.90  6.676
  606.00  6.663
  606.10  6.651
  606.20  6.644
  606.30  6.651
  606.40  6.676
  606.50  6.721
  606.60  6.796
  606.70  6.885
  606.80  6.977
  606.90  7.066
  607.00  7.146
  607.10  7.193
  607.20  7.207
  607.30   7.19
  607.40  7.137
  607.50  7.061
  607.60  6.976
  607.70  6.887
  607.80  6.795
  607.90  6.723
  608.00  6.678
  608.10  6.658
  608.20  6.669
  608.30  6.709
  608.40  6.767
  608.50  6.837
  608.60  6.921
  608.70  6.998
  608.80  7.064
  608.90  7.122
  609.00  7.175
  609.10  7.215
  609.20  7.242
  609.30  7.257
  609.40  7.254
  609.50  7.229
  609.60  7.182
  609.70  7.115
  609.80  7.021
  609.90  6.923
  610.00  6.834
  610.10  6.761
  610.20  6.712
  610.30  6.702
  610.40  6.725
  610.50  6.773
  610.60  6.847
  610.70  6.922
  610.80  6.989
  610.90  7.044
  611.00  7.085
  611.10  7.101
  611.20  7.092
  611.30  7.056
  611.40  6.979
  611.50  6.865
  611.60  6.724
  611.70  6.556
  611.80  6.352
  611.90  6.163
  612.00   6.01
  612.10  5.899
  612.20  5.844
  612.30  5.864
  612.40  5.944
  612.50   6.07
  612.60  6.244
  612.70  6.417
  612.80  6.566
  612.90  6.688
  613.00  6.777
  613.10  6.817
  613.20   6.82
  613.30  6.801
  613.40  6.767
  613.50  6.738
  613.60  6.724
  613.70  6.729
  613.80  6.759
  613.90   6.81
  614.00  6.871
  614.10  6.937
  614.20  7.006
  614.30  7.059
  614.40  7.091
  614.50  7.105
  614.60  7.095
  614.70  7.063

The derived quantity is -0.25 nm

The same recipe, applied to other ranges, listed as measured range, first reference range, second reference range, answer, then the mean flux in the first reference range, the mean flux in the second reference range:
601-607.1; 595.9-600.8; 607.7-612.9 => -0.22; 6.01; 6.76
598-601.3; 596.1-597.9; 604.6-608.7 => -0.09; 5.76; 6.8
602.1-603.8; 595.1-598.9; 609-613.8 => -0.12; 5.81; 6.74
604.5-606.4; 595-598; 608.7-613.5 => -0.09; 5.76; 6.76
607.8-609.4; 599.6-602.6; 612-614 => -0.13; 6.29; 6.49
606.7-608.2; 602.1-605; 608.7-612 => -0.04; 6.62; 6.93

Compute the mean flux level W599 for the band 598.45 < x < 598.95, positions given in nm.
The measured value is 6.05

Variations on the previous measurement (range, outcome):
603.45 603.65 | 6.72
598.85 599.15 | 6.18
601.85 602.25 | 6.26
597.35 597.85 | 5.95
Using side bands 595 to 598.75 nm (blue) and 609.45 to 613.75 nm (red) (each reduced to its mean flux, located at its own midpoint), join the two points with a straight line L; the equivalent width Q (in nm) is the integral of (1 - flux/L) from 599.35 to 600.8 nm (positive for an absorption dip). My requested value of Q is -0.07 nm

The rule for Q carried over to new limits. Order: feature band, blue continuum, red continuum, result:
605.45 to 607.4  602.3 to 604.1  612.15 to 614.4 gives -0.06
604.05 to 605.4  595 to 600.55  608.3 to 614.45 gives -0.06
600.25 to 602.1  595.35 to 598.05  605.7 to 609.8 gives -0.02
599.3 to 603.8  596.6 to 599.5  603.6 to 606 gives -0.05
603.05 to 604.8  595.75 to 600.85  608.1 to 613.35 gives -0.09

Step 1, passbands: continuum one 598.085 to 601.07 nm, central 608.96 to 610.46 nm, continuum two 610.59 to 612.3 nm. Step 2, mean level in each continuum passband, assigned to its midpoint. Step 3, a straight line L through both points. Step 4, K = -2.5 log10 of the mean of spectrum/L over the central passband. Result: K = -0.07 mag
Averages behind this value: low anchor 6.22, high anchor 6.65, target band 7.02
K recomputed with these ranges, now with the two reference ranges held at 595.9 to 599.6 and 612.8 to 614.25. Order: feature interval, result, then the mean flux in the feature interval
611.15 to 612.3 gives 0.04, 6.48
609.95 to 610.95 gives -0.03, 6.83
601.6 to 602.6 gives -0.02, 6.3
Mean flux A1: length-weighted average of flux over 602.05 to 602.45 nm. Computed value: 6.37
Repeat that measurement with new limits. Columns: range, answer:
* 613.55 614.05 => 6.78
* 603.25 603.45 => 6.77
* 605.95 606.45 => 6.66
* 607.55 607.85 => 6.89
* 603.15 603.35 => 6.77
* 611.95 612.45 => 5.91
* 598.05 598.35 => 6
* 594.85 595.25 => 5.94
